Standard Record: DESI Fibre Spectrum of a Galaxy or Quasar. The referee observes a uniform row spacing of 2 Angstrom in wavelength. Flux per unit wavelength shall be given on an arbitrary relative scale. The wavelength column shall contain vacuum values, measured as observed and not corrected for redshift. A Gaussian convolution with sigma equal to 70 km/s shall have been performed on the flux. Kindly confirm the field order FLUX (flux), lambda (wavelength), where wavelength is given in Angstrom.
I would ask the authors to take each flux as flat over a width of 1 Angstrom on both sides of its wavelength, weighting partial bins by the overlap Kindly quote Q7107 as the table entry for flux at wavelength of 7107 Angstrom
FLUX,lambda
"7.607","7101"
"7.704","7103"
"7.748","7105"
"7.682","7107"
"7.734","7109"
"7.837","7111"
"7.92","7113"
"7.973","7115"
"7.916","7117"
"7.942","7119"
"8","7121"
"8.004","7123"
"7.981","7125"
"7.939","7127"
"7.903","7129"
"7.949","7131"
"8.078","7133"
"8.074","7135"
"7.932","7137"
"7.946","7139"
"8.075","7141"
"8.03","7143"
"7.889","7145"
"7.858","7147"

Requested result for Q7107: 7.682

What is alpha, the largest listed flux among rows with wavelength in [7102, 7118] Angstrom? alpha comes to 7.973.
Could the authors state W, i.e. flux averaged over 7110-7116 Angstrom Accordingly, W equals 7.91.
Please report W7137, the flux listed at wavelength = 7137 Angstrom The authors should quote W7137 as 7.932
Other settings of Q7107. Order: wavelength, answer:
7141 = 8.075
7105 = 7.748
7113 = 7.92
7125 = 7.981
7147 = 7.858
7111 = 7.837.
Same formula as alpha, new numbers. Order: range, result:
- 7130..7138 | 8.078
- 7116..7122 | 8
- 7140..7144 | 8.075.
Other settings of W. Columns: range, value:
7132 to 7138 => 8.03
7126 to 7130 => 7.92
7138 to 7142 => 8.01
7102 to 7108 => 7.71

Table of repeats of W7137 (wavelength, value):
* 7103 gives 7.704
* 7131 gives 7.949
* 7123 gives 8.004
